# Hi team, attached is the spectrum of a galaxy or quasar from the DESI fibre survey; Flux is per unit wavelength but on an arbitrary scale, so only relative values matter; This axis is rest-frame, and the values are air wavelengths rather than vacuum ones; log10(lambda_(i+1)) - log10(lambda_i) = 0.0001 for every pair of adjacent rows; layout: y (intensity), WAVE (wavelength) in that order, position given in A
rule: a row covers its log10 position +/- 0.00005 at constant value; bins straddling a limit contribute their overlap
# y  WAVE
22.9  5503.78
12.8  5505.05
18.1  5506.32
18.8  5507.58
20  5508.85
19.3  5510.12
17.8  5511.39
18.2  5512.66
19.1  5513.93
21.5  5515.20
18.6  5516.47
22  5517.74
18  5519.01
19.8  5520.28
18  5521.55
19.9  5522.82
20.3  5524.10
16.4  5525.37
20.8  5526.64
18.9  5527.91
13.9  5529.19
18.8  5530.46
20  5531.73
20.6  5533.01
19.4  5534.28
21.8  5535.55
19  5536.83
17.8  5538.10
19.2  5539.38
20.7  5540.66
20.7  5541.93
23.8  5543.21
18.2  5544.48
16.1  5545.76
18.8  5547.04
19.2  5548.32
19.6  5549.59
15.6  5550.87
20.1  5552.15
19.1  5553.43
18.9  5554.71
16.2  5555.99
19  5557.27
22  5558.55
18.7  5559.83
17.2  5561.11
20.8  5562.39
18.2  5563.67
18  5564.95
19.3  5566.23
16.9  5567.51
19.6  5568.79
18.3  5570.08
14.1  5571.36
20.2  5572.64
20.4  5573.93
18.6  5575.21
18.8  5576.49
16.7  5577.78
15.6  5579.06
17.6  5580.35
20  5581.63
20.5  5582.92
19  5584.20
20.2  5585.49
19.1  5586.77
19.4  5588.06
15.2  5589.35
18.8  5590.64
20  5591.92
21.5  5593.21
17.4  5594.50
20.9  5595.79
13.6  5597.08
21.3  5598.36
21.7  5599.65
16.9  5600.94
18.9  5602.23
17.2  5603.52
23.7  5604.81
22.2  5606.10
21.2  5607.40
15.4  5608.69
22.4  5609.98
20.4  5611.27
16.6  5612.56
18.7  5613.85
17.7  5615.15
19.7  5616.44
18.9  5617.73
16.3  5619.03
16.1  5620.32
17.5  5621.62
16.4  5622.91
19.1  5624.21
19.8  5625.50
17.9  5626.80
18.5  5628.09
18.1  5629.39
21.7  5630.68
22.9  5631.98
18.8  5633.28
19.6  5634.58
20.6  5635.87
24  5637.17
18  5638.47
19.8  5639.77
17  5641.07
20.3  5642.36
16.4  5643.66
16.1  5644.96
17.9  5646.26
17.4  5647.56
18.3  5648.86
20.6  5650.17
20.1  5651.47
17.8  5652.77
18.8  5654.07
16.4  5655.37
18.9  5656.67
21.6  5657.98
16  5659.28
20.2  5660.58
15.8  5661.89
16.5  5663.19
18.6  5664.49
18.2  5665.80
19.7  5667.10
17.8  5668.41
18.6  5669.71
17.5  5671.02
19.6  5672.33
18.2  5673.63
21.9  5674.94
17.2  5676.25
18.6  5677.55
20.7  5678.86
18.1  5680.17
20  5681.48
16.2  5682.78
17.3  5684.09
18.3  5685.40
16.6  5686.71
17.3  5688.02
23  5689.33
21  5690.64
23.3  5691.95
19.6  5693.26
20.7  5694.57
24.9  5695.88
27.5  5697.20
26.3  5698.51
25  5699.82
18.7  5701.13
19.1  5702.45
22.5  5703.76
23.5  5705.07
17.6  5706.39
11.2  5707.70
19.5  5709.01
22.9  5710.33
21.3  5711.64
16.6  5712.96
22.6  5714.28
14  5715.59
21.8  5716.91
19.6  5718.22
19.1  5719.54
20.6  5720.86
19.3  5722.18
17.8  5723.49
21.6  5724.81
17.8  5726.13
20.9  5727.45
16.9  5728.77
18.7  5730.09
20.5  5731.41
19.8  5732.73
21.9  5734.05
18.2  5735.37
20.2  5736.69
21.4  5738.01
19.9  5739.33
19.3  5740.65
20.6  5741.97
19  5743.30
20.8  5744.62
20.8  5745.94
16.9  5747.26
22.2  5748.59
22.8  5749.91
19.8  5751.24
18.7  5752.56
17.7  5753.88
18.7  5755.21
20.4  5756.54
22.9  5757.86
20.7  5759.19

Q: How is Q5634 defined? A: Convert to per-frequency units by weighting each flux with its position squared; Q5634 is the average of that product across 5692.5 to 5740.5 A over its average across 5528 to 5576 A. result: 1.14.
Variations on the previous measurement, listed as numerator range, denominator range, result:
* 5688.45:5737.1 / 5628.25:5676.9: 1.11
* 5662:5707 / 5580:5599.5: 1.08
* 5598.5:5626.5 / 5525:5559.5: 1.02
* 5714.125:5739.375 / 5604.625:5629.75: 1.09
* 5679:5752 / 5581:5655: 1.09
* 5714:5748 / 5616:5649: 1.08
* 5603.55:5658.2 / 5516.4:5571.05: 1.03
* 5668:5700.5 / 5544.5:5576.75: 1.14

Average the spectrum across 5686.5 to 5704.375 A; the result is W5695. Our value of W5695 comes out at 21.9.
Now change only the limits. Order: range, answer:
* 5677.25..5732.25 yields 20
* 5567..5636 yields 18.9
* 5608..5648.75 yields 18.7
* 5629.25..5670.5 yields 18.8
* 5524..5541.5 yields 19.1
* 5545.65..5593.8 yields 18.6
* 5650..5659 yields 19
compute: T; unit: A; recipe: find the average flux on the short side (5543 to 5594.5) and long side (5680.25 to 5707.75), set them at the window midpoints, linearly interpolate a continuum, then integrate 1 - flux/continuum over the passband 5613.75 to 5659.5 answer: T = 2.3 A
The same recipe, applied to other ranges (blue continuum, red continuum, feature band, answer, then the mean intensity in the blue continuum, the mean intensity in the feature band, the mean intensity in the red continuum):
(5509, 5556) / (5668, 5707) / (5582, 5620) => 1.0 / 19.1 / 19.1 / 20.2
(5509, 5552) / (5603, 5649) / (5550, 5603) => 1.2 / 19.2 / 18.6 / 19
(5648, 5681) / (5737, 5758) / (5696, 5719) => -1.6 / 18.6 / 20.7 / 20.1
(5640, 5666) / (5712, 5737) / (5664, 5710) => -2.7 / 18.2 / 19.8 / 19.4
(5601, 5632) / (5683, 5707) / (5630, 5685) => 3.5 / 18.9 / 18.8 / 21.1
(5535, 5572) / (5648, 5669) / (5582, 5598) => -0.1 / 18.8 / 18.9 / 18.4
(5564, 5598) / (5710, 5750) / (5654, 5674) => 1.0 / 18.5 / 18.3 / 19.8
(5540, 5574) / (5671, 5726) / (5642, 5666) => 1.8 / 18.8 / 18.2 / 20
